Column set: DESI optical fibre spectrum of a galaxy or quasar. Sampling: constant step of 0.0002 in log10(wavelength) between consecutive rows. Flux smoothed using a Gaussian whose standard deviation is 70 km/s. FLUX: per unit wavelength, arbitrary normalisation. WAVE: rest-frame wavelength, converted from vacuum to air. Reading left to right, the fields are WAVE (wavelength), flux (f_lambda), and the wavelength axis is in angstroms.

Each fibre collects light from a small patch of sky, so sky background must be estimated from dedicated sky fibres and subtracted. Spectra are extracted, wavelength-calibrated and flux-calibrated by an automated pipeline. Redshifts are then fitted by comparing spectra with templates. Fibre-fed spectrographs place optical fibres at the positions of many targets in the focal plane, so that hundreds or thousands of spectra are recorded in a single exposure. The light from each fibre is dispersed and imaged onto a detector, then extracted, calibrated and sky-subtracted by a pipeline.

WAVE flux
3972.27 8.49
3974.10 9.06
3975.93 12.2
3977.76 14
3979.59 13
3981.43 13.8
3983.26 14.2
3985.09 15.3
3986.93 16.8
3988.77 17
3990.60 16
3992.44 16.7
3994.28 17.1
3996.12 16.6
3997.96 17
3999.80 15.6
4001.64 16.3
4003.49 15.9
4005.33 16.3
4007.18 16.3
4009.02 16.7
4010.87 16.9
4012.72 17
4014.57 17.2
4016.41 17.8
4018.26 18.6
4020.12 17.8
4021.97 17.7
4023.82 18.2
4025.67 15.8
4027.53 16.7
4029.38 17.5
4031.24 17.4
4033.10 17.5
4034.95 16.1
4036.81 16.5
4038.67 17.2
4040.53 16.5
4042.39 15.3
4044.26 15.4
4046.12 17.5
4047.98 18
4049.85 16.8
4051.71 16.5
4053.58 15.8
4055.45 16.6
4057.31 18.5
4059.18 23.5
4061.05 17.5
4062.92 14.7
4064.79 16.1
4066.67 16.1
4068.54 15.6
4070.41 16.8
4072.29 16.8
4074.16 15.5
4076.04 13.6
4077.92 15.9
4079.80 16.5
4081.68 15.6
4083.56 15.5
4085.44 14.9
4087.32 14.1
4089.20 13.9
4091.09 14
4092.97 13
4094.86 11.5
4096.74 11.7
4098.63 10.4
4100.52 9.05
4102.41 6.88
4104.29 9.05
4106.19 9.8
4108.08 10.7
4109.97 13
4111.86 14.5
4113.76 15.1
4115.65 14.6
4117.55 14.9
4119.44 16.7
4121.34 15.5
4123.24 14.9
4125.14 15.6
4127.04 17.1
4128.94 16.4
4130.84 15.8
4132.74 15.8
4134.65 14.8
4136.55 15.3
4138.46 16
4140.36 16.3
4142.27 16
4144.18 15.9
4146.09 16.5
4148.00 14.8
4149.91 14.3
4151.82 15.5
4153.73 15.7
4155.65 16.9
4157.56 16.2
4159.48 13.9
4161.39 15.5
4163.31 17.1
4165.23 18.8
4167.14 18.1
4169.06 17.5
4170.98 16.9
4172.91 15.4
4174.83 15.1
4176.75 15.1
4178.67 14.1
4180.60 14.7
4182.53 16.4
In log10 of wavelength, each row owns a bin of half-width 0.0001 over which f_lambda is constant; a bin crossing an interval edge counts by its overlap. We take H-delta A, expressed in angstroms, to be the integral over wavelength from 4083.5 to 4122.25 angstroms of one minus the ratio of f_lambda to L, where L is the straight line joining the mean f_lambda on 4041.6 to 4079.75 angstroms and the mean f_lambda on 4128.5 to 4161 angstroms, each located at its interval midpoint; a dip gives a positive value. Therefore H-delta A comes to 8.14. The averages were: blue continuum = 16.6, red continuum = 15.6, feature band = 12.7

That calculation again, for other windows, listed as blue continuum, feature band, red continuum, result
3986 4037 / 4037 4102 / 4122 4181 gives 4.2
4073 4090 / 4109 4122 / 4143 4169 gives 0.6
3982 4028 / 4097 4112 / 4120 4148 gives 5.4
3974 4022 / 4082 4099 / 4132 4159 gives 2.6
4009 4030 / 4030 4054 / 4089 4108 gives -1.9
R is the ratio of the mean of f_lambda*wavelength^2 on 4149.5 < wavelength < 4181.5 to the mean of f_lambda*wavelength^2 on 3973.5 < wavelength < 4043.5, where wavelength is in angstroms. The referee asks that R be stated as 1.06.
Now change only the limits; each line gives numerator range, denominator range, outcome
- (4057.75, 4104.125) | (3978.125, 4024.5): 0.92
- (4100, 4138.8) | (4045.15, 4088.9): 0.87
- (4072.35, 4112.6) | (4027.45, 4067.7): 0.77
